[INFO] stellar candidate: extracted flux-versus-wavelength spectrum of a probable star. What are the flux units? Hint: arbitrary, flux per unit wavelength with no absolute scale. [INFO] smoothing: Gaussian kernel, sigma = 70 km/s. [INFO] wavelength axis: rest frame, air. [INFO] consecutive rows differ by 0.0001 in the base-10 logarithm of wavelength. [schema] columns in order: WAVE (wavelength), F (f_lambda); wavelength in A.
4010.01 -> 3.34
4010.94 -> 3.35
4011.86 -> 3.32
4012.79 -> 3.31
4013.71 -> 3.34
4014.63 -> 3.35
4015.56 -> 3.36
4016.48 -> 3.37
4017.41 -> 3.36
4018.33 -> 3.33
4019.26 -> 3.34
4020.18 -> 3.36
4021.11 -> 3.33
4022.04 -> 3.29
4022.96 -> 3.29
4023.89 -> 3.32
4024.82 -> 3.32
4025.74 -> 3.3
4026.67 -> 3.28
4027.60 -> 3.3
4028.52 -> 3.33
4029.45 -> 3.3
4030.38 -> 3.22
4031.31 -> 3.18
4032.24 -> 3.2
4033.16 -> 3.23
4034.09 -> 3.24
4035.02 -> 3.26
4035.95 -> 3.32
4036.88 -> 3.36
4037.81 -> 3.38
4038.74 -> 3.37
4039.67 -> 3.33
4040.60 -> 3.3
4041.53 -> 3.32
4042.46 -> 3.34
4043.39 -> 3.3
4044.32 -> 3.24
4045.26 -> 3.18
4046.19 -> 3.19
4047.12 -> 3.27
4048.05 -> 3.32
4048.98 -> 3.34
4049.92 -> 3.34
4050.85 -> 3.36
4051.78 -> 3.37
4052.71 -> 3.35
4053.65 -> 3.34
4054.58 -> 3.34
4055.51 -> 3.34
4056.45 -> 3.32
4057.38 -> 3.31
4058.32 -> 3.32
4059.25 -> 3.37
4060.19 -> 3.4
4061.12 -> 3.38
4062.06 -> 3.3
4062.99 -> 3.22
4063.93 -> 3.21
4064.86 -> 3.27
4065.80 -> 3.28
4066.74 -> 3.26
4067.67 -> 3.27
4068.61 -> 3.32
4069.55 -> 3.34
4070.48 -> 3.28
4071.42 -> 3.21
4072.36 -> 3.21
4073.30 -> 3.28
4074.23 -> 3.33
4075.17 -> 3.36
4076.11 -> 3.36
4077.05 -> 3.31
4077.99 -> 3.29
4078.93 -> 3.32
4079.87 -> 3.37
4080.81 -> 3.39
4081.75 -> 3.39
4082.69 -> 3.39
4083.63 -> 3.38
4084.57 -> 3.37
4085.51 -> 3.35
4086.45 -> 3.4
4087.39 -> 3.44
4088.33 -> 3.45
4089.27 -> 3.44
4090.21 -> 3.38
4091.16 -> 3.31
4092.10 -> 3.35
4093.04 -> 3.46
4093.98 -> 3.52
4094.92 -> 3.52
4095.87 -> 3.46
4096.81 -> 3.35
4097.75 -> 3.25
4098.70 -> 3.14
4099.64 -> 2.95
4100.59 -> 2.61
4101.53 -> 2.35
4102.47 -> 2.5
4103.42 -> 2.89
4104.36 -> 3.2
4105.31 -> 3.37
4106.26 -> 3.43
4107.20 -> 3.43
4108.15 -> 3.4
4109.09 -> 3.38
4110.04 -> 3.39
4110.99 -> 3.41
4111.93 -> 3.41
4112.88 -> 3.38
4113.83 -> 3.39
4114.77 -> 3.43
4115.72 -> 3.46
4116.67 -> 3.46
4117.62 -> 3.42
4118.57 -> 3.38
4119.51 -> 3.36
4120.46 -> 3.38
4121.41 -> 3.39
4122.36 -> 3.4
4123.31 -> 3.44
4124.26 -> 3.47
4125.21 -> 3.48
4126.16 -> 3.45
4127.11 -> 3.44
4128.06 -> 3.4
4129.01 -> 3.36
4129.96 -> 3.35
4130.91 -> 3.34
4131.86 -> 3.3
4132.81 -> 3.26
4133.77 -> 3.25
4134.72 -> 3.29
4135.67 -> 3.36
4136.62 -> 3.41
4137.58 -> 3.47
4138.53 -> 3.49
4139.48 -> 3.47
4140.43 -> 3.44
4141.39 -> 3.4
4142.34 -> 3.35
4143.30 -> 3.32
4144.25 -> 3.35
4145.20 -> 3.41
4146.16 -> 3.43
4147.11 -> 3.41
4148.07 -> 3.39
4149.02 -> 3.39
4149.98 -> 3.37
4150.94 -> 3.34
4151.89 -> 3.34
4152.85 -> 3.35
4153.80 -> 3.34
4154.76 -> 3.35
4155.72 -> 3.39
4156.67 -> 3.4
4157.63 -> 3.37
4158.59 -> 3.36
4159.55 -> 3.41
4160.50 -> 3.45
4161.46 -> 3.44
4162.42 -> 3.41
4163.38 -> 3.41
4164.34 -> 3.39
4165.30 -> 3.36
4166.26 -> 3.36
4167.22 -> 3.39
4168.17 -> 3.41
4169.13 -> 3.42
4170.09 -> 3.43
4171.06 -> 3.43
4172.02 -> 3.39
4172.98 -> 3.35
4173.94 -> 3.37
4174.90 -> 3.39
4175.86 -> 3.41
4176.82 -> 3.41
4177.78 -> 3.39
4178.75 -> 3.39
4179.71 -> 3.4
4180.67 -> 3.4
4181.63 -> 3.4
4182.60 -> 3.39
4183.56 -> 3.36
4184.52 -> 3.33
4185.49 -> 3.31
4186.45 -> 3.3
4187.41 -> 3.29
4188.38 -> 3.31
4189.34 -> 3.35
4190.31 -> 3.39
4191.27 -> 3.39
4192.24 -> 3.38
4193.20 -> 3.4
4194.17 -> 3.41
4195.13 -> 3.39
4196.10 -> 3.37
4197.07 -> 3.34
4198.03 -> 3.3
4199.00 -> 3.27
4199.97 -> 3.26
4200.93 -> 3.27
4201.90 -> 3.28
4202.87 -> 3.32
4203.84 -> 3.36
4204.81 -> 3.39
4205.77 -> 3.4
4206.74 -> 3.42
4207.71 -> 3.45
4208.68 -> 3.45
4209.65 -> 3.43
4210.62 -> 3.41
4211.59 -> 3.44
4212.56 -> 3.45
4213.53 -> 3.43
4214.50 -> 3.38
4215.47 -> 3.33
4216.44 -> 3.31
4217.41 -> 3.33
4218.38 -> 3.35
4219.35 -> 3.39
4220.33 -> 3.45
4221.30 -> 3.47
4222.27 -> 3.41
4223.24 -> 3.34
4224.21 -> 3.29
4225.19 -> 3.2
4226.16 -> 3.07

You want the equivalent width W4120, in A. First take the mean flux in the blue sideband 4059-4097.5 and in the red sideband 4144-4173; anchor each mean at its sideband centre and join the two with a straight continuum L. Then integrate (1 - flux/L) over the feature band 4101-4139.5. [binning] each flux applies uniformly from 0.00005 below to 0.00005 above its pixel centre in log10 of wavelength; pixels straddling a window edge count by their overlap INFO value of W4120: 0.5 A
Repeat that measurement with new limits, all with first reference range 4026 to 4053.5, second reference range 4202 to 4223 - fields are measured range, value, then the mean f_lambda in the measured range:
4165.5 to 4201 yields 0.12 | 3.37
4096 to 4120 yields 0.73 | 3.23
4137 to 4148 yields -0.19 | 3.41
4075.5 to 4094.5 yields -0.36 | 3.38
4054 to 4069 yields 0.00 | 3.31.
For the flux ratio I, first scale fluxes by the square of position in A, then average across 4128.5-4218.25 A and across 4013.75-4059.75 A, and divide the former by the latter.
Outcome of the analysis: 1.09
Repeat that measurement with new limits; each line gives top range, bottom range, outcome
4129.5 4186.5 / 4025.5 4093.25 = 1.07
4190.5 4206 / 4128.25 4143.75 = 1.02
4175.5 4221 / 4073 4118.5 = 1.07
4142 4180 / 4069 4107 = 1.07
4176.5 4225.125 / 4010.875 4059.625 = 1.10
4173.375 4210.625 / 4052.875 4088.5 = 1.07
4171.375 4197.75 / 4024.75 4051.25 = 1.10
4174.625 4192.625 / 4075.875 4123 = 1.06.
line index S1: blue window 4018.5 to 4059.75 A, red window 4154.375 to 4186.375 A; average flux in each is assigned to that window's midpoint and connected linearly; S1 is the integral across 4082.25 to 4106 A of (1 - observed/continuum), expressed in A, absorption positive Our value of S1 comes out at 0.75 A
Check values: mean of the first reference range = 3.3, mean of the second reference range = 3.39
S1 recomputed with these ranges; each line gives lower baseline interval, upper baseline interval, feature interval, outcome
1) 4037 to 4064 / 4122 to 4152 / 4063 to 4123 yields 0.85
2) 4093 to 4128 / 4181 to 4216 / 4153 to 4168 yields -0.23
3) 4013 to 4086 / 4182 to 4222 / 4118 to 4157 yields -0.46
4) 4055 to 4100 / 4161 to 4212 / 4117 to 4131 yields -0.23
